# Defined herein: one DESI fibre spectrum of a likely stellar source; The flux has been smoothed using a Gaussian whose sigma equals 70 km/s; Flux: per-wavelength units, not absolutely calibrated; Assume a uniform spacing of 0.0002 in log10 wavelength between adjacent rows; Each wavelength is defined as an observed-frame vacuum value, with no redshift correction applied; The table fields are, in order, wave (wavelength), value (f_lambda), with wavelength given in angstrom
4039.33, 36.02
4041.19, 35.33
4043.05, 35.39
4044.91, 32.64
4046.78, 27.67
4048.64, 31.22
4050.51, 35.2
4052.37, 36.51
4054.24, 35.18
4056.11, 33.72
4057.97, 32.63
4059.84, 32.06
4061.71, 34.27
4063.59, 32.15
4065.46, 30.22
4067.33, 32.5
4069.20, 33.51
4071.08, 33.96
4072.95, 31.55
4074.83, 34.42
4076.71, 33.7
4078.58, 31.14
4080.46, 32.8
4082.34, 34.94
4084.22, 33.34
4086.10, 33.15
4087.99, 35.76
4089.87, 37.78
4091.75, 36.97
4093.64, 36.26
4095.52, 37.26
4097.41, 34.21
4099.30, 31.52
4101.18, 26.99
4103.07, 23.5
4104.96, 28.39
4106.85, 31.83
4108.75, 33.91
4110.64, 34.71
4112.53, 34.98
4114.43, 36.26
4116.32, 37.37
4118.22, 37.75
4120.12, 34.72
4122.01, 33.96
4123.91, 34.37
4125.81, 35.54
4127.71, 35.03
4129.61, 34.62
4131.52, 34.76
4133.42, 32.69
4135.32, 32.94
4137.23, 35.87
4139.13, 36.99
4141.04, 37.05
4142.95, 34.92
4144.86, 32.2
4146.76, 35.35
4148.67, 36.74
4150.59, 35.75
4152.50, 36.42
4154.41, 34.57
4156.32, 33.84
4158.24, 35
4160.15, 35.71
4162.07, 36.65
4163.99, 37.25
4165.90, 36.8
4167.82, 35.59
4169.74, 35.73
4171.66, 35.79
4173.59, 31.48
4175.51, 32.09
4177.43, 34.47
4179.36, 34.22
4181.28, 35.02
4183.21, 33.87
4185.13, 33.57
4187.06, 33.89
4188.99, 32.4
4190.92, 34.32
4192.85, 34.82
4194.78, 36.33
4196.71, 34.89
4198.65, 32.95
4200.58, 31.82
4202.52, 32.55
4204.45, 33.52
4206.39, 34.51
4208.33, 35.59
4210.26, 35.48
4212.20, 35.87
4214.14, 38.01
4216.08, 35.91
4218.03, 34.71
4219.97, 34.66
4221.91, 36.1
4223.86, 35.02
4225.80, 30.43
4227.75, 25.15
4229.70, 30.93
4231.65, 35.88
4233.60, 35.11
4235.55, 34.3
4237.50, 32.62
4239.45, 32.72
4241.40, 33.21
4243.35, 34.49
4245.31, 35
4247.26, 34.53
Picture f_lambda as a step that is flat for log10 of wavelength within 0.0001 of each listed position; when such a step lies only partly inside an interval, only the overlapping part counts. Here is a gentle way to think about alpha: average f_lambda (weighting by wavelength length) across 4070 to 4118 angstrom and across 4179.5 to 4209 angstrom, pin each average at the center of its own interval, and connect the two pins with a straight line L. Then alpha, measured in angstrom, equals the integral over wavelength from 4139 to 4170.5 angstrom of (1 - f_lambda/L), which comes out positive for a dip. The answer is -1.7 angstrom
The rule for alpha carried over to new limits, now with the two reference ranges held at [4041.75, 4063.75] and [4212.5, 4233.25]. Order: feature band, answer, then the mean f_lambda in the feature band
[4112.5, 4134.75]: -1.10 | 35.1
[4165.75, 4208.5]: -0.55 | 34.1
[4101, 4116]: 0.74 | 31.8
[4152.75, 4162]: -0.41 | 35.1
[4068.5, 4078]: 0.00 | 33.3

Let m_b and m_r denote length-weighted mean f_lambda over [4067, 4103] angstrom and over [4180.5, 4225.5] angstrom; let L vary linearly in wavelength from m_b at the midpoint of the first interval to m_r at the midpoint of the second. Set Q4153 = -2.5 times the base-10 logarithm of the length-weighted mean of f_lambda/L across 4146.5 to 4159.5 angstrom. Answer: -0.04 mag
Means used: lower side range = 33.6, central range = 35.4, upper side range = 34.5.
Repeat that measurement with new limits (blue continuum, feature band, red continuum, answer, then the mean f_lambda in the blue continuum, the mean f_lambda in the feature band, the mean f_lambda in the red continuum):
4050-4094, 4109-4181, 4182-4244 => -0.04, 33.9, 35.1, 33.9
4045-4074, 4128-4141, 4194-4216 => -0.03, 32.8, 34.8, 34.7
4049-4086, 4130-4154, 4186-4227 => -0.04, 33.3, 35.1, 34.4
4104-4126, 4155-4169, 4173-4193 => -0.06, 34.4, 35.8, 33.7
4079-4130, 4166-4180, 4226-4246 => -0.03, 34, 34.3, 32.8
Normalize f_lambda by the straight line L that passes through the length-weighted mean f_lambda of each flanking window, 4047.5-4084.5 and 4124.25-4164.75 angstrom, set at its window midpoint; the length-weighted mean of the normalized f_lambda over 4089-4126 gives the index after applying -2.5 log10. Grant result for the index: 0.01 mag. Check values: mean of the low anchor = 33.2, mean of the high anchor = 35.2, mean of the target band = 33.9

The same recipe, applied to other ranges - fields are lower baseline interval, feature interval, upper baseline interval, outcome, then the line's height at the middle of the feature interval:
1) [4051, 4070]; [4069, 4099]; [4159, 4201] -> -0.03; 33.6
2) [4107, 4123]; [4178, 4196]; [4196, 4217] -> 0.02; 34.8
